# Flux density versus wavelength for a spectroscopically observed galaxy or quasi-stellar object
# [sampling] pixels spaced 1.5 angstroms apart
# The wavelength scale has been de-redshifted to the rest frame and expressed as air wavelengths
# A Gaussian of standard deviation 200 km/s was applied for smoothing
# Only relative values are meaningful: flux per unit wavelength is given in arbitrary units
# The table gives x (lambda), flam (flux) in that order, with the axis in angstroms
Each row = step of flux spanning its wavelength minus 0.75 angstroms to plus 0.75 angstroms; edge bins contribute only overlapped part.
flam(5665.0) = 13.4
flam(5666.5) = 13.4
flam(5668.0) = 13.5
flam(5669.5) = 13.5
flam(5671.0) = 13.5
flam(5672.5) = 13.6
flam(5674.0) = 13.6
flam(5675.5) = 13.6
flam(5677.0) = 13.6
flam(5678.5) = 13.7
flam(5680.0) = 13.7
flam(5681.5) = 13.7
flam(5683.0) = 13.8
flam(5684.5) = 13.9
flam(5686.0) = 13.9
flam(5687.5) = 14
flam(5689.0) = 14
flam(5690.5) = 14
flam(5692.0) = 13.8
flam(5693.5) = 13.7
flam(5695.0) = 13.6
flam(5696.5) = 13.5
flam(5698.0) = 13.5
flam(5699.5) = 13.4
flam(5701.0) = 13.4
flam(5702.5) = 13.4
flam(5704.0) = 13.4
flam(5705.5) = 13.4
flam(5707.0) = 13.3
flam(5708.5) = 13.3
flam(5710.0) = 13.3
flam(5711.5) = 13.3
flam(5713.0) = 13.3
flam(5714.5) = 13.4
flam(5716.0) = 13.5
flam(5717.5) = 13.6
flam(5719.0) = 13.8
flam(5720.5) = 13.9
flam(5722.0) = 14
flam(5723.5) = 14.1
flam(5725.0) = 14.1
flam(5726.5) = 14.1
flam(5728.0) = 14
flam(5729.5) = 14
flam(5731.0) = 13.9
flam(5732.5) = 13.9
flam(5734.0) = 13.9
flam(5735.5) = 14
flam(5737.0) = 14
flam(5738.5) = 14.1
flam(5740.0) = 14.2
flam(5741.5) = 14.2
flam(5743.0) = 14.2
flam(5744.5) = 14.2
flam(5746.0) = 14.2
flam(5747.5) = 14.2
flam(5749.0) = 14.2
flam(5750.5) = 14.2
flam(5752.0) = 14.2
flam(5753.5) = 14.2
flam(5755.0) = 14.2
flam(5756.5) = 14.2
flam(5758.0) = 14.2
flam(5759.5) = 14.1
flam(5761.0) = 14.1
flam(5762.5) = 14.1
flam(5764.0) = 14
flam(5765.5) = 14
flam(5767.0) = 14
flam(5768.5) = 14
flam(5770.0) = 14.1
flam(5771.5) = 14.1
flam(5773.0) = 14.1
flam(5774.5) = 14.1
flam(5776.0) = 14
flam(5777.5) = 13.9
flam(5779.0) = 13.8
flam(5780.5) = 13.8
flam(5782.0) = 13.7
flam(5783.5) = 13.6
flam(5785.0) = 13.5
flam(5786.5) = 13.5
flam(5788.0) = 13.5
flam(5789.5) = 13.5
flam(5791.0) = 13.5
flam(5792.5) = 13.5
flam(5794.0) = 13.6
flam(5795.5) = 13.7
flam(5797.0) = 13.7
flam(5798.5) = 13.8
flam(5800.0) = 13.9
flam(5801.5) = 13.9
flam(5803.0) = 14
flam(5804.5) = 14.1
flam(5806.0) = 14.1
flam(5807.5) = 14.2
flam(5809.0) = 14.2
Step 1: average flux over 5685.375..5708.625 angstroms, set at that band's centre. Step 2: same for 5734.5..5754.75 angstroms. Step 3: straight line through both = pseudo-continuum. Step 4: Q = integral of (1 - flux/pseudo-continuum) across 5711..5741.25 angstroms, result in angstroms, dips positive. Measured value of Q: 0.2 angstroms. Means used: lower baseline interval 13.6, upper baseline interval 14.2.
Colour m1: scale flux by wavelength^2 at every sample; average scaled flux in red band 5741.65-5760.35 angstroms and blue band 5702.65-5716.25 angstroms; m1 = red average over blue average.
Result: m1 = 1.08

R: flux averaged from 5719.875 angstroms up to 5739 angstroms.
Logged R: 14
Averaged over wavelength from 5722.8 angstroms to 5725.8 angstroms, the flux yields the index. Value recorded 14.1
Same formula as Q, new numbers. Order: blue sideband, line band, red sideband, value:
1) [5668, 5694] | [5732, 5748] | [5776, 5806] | -0.4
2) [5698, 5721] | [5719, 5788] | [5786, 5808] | -2.1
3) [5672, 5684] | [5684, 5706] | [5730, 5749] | 0.2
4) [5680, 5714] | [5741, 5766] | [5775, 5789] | -0.9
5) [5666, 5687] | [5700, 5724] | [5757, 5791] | 0.4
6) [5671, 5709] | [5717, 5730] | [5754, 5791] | -0.2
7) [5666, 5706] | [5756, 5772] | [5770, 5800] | -0.4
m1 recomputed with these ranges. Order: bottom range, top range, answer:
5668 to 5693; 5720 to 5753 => 1.05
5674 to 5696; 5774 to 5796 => 1.03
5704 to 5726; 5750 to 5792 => 1.05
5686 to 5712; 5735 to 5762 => 1.06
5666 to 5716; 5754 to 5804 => 1.05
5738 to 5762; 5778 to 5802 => 0.98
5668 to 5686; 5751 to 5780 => 1.06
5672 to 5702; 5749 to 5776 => 1.06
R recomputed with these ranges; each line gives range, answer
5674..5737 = 13.7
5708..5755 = 13.9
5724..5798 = 14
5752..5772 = 14.1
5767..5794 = 13.8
